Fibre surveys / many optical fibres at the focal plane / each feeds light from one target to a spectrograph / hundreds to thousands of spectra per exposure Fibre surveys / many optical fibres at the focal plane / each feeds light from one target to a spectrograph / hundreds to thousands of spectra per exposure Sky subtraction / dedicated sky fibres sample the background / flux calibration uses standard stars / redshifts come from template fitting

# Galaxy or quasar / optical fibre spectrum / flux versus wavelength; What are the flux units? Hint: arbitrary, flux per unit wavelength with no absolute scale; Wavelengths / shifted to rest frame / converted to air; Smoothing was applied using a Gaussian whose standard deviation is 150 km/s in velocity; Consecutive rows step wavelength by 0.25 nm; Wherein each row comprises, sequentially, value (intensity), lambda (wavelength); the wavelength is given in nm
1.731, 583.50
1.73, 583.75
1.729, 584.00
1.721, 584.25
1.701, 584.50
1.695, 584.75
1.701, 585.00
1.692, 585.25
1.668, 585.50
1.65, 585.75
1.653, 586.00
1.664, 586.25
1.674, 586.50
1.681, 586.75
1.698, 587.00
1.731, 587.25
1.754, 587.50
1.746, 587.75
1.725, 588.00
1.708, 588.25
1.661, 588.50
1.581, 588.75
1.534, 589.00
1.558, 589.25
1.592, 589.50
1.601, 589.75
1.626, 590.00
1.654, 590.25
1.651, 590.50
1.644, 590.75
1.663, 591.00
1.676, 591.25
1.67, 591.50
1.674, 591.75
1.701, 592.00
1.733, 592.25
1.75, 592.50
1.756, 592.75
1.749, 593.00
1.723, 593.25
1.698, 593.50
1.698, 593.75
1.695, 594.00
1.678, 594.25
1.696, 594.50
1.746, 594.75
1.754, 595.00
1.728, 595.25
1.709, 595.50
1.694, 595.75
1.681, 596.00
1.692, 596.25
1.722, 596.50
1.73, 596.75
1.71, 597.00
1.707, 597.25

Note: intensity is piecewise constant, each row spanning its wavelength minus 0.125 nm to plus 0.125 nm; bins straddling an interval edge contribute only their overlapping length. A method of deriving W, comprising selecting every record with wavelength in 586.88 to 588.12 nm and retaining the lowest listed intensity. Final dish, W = 1.698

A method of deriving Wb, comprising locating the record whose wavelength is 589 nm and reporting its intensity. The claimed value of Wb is 1.534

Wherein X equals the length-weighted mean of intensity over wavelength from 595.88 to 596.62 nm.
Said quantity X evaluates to 1.7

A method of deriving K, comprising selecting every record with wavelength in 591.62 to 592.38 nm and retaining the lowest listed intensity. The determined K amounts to 1.674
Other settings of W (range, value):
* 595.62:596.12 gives 1.681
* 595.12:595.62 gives 1.709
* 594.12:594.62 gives 1.678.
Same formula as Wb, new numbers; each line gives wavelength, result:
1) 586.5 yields 1.674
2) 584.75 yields 1.695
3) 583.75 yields 1.73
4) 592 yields 1.701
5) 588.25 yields 1.708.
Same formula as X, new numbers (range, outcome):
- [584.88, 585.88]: 1.68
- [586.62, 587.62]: 1.72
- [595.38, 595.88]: 1.7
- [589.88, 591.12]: 1.65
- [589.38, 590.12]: 1.61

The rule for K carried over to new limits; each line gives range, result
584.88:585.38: 1.692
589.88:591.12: 1.626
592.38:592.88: 1.75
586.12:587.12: 1.664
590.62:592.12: 1.644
